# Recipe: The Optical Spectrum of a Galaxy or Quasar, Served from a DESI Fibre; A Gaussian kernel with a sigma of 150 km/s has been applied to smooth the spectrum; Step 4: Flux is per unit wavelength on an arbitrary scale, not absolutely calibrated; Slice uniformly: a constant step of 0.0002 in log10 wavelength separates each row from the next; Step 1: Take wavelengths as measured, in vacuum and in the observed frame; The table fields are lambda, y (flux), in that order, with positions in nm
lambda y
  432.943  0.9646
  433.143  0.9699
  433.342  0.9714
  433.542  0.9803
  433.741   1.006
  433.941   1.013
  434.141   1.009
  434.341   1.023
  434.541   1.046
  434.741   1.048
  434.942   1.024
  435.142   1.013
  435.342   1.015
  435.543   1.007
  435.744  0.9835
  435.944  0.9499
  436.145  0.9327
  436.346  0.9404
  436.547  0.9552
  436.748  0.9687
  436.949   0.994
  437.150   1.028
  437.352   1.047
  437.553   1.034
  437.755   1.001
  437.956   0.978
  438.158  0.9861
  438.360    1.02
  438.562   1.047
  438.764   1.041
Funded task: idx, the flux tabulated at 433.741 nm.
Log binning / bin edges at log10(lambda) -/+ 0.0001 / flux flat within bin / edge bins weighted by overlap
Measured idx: 1.006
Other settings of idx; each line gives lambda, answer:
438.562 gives 1.047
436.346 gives 0.9404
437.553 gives 1.034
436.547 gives 0.9552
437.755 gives 1.001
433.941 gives 1.013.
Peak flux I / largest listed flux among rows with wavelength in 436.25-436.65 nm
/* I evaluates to 0.9552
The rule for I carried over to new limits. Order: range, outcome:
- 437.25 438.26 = 1.047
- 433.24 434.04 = 1.013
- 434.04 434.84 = 1.048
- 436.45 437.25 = 1.028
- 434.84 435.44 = 1.024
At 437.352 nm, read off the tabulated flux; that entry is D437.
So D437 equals 1.047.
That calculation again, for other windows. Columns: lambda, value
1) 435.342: 1.015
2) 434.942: 1.024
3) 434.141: 1.009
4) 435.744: 0.9835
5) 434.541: 1.046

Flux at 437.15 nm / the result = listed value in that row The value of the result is 1.028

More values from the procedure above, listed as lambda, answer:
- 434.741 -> 1.048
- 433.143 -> 0.9699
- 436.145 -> 0.9327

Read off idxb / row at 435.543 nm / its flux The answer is 1.007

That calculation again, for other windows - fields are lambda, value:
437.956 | 0.978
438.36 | 1.02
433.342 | 0.9714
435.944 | 0.9499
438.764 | 1.041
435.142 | 1.013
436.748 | 0.9687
